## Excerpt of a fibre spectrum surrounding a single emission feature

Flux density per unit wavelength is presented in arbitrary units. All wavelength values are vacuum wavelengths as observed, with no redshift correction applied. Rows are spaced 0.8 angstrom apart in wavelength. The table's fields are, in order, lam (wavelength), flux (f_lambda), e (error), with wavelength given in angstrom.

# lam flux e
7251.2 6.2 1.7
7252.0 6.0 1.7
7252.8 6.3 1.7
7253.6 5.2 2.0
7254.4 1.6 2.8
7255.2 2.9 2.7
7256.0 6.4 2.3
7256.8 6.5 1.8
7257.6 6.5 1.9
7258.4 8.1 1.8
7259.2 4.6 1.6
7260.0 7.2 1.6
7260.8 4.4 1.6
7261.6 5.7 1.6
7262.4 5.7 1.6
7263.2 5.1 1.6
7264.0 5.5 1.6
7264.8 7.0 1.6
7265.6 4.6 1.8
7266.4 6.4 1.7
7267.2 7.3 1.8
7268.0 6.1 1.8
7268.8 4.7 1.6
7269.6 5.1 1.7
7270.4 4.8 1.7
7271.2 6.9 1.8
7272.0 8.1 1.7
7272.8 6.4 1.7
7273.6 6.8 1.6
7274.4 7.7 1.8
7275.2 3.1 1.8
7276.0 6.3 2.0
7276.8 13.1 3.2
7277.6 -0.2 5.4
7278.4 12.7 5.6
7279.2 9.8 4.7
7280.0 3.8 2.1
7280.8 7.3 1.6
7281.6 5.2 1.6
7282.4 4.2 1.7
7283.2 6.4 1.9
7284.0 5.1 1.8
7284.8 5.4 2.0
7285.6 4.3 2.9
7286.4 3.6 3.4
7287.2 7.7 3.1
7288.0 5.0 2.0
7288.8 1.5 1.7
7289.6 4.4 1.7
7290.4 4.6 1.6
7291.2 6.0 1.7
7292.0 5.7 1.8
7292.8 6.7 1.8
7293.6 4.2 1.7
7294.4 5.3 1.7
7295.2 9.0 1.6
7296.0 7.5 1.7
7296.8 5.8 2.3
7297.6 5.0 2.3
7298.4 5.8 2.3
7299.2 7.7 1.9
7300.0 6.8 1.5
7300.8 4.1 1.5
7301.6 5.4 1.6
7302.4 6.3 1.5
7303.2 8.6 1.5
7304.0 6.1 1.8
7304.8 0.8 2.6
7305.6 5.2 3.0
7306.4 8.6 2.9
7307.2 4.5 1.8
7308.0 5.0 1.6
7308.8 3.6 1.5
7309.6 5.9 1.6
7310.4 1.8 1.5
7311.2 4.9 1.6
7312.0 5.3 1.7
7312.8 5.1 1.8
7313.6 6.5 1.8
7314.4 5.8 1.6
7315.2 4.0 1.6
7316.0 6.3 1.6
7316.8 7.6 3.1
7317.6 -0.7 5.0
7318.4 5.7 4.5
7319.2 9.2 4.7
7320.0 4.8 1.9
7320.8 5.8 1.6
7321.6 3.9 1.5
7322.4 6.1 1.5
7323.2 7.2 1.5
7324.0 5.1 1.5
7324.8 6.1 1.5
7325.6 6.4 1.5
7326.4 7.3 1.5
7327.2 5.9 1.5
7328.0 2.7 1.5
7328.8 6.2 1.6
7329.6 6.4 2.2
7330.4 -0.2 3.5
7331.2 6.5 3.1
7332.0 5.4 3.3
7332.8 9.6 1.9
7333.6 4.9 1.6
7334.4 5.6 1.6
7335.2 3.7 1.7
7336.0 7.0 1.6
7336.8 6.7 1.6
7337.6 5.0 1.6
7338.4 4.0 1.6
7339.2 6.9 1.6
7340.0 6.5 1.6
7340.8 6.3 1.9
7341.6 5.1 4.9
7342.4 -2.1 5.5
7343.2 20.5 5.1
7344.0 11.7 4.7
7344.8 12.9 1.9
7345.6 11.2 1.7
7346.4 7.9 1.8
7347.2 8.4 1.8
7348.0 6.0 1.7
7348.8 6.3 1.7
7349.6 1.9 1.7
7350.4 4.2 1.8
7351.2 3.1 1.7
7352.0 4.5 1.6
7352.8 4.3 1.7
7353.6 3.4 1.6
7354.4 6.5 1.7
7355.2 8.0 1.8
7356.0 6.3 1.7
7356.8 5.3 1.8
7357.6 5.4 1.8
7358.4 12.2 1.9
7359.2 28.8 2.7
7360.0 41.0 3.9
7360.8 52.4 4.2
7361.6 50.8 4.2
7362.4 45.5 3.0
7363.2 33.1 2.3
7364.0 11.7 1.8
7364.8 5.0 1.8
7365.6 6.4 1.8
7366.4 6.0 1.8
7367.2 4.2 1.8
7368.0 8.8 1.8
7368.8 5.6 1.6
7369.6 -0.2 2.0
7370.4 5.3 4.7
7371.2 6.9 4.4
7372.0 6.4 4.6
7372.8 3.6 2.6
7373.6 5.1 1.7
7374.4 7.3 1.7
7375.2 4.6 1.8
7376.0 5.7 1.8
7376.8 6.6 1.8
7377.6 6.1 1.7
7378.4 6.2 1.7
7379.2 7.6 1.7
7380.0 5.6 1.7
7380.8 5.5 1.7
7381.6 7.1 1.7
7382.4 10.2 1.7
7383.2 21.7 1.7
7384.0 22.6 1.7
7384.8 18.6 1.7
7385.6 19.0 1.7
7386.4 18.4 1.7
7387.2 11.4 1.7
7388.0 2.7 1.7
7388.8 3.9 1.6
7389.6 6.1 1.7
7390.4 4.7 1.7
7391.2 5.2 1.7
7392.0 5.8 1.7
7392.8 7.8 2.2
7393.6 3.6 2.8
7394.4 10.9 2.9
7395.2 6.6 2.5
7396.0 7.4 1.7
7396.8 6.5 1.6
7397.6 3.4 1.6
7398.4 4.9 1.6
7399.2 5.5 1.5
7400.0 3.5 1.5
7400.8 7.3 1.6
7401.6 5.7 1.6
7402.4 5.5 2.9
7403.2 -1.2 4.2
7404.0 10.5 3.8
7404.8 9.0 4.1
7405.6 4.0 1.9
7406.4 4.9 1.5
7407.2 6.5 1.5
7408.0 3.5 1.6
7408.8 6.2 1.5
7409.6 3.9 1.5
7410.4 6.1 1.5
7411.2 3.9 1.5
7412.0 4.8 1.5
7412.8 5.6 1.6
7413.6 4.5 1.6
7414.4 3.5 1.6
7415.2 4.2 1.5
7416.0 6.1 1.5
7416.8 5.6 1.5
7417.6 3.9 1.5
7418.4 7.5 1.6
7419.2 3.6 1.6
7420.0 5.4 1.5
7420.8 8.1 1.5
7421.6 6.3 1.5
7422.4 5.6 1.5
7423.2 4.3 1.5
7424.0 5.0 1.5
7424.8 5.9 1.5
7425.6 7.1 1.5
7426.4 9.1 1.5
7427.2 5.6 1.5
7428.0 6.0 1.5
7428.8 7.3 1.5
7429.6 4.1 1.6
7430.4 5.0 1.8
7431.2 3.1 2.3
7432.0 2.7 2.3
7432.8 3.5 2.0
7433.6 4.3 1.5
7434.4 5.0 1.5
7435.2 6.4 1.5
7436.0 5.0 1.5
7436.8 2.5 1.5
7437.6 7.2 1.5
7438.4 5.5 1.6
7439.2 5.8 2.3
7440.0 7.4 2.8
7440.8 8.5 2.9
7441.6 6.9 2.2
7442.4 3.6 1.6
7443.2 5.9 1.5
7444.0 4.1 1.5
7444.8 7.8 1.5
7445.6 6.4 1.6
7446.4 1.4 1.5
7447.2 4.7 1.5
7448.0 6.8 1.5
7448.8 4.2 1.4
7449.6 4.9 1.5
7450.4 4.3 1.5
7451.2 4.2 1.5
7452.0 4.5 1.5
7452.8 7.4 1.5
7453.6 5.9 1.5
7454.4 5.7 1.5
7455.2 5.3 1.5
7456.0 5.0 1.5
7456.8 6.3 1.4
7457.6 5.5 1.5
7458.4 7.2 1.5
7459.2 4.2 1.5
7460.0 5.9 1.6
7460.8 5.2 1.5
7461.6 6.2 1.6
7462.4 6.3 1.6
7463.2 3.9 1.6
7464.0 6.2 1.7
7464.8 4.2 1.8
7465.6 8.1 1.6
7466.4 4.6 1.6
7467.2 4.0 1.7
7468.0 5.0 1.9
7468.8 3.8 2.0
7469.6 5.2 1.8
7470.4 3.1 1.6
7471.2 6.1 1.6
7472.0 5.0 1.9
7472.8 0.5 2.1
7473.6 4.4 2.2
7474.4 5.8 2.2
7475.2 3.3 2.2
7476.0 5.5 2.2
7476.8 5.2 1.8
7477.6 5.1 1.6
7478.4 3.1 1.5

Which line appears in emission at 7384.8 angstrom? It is [N II] 6583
